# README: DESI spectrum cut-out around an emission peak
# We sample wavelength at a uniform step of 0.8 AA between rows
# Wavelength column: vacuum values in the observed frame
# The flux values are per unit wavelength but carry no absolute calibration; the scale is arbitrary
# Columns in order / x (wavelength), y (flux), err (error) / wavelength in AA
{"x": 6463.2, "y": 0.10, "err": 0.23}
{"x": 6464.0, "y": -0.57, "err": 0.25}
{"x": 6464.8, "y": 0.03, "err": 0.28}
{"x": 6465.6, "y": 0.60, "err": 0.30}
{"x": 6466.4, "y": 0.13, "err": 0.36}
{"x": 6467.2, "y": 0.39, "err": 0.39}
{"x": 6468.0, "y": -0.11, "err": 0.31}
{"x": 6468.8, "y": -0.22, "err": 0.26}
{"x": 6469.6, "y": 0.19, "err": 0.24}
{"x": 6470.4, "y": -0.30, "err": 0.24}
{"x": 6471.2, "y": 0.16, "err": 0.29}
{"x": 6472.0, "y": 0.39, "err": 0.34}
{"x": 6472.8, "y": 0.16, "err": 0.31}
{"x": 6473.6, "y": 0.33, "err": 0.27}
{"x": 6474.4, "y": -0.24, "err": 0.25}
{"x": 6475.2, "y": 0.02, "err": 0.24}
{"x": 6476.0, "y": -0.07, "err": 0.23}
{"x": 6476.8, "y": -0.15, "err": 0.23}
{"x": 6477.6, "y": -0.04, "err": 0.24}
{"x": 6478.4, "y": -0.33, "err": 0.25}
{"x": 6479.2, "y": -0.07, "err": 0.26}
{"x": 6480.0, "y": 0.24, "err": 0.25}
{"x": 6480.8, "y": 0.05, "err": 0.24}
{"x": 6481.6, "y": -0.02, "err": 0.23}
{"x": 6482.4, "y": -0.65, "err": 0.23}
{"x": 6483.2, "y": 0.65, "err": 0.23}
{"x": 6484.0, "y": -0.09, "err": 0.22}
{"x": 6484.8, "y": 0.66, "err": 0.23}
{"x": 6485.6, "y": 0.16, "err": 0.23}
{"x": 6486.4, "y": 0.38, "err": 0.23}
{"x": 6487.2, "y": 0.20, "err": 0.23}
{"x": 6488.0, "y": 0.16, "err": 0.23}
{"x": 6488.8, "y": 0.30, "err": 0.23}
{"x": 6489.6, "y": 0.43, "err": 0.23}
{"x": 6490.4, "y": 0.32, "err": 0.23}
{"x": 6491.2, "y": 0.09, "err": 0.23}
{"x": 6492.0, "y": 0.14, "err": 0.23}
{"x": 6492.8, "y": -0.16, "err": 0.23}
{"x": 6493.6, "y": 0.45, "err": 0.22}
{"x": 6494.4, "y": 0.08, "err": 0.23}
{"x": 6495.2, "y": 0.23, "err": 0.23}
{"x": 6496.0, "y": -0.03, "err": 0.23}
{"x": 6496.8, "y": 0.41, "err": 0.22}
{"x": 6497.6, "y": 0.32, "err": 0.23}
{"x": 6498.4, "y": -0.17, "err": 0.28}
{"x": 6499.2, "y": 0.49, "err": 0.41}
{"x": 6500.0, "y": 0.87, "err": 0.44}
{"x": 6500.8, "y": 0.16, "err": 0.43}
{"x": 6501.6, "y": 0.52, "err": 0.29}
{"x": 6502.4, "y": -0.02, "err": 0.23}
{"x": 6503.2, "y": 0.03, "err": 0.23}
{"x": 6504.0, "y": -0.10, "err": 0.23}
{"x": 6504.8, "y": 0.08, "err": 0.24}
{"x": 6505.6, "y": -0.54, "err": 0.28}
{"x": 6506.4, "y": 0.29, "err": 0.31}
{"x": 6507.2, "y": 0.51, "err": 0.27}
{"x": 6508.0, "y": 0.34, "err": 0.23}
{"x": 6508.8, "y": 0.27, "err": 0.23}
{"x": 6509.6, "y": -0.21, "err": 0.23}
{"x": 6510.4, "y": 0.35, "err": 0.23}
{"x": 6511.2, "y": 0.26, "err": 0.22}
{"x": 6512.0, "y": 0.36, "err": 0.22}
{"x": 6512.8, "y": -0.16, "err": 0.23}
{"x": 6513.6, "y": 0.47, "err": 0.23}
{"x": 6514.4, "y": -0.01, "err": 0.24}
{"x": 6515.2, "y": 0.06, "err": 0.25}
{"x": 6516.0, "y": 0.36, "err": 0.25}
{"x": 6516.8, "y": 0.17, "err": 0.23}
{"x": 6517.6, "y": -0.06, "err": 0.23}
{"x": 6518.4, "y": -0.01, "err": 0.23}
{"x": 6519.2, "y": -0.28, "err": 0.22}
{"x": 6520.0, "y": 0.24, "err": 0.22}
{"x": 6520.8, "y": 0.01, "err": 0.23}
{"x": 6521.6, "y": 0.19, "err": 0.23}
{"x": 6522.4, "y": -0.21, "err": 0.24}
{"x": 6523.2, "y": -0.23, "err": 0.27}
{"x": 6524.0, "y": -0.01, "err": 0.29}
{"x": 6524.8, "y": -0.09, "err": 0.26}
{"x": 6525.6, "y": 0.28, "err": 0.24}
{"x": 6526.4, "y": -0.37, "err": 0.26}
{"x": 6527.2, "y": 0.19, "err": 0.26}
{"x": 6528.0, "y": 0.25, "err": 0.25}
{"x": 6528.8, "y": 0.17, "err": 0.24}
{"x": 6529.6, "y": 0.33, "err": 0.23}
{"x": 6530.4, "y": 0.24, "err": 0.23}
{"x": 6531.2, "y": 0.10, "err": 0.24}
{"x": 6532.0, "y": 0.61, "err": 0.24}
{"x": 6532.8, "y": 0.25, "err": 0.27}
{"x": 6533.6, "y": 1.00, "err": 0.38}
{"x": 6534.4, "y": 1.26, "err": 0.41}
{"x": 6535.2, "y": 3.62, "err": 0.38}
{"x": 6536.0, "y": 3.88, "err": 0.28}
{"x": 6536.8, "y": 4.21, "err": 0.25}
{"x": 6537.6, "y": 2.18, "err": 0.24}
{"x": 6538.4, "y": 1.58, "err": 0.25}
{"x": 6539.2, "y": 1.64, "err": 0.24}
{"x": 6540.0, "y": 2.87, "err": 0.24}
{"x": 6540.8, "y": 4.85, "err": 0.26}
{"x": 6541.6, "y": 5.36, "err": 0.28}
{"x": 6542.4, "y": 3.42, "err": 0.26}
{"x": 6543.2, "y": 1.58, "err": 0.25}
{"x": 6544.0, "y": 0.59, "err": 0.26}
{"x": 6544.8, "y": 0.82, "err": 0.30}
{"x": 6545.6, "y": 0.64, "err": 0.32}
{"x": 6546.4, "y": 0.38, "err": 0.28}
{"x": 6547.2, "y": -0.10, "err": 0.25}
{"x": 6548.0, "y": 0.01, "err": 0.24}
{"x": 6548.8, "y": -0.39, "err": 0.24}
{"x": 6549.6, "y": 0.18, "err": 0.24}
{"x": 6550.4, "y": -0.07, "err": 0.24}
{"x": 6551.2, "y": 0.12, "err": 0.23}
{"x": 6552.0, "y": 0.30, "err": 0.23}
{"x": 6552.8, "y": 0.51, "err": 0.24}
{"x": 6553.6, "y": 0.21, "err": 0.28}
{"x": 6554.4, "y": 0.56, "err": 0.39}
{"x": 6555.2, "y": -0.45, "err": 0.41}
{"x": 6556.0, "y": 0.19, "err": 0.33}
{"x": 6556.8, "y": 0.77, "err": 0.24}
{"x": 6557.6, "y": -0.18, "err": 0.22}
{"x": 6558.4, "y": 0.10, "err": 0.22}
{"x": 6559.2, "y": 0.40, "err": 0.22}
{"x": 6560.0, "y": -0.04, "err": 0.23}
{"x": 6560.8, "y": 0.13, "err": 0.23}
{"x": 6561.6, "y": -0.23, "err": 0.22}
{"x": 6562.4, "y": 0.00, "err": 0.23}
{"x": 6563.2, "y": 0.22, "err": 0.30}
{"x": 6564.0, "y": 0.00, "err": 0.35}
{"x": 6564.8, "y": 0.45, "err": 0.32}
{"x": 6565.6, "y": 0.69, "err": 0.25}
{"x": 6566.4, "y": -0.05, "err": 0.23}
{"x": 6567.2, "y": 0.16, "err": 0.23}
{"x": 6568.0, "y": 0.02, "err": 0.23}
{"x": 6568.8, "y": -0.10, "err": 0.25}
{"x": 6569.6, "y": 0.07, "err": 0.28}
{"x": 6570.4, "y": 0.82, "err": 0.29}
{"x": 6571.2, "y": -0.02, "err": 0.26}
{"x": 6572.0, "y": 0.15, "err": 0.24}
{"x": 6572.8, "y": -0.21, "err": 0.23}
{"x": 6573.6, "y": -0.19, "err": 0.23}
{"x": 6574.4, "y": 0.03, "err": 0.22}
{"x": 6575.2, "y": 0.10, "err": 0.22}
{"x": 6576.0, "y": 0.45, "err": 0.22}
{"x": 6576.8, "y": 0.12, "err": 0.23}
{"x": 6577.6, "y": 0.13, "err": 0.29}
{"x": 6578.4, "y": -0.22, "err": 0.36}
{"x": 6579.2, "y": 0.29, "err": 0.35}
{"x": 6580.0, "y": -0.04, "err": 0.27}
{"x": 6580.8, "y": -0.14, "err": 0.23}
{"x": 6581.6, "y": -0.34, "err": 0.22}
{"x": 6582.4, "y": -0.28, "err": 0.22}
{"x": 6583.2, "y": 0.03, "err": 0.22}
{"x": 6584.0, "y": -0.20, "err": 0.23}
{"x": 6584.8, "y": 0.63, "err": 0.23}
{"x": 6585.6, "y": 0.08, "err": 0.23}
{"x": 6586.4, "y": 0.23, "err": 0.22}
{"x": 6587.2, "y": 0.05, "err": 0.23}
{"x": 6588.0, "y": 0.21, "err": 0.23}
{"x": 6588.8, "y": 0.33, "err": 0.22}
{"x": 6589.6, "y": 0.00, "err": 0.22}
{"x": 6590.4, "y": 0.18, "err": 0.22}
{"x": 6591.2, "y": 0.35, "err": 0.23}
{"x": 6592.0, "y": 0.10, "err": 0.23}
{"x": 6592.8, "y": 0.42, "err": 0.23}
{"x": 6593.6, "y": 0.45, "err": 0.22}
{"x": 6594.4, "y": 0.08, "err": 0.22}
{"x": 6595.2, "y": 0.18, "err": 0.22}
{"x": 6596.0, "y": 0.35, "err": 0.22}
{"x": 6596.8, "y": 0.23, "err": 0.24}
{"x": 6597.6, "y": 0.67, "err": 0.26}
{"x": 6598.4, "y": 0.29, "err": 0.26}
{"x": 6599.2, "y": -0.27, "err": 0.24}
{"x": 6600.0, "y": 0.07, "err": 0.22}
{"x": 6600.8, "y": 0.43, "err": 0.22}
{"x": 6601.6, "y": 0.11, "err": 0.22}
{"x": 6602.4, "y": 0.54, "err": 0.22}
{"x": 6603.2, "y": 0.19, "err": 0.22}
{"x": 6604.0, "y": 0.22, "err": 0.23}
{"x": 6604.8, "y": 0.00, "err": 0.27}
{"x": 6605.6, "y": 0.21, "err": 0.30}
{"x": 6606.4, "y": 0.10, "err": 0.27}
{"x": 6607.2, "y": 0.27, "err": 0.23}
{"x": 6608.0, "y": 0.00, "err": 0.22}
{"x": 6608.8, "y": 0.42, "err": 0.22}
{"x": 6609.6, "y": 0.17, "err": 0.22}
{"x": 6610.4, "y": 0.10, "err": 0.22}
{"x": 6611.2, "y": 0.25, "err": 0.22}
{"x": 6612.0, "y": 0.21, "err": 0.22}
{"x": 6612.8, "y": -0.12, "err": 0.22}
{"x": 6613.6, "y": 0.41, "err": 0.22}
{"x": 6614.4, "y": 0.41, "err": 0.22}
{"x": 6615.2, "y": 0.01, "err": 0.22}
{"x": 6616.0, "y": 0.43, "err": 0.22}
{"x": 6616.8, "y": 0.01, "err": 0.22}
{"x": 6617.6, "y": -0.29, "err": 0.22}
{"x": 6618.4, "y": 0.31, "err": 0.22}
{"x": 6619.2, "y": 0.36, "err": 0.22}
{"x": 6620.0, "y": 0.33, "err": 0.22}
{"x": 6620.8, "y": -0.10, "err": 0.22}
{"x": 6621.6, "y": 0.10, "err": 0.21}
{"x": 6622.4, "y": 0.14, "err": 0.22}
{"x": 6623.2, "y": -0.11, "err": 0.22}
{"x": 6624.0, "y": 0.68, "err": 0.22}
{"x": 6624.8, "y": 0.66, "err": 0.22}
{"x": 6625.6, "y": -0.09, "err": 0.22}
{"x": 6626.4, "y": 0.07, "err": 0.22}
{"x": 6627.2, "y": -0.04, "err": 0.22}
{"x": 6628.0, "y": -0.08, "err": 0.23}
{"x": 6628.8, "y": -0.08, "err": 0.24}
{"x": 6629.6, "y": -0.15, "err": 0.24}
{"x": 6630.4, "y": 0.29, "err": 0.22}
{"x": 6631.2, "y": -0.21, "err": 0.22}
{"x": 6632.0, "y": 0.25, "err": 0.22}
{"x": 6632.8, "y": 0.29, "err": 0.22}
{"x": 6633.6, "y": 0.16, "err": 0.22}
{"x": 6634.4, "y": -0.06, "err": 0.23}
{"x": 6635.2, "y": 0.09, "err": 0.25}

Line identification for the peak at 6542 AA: [O II] 3727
